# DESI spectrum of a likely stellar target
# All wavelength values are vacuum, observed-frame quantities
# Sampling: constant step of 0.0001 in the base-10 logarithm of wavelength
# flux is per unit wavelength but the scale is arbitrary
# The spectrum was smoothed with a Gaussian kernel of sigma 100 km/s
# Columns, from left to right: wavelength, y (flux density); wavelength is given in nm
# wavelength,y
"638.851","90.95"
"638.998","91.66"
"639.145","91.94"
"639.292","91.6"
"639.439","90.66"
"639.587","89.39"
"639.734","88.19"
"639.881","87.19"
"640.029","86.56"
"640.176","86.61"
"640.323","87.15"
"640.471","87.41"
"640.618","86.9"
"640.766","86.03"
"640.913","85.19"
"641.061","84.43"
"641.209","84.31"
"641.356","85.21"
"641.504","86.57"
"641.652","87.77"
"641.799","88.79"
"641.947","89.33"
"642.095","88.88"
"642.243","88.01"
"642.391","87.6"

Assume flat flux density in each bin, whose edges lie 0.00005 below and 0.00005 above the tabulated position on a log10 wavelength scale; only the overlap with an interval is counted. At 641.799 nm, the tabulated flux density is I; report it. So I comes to 88.79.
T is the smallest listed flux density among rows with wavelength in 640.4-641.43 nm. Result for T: 84.31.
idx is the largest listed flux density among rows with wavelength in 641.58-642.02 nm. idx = 89.33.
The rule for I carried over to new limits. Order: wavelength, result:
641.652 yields 87.77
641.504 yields 86.57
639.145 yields 91.94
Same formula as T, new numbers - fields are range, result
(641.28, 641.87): 85.21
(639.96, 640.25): 86.56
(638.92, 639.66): 89.39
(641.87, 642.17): 88.88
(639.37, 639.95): 87.19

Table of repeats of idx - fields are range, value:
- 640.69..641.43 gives 86.03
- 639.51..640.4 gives 89.39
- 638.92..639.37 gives 91.94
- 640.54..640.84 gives 86.9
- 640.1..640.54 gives 87.41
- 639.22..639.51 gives 91.6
